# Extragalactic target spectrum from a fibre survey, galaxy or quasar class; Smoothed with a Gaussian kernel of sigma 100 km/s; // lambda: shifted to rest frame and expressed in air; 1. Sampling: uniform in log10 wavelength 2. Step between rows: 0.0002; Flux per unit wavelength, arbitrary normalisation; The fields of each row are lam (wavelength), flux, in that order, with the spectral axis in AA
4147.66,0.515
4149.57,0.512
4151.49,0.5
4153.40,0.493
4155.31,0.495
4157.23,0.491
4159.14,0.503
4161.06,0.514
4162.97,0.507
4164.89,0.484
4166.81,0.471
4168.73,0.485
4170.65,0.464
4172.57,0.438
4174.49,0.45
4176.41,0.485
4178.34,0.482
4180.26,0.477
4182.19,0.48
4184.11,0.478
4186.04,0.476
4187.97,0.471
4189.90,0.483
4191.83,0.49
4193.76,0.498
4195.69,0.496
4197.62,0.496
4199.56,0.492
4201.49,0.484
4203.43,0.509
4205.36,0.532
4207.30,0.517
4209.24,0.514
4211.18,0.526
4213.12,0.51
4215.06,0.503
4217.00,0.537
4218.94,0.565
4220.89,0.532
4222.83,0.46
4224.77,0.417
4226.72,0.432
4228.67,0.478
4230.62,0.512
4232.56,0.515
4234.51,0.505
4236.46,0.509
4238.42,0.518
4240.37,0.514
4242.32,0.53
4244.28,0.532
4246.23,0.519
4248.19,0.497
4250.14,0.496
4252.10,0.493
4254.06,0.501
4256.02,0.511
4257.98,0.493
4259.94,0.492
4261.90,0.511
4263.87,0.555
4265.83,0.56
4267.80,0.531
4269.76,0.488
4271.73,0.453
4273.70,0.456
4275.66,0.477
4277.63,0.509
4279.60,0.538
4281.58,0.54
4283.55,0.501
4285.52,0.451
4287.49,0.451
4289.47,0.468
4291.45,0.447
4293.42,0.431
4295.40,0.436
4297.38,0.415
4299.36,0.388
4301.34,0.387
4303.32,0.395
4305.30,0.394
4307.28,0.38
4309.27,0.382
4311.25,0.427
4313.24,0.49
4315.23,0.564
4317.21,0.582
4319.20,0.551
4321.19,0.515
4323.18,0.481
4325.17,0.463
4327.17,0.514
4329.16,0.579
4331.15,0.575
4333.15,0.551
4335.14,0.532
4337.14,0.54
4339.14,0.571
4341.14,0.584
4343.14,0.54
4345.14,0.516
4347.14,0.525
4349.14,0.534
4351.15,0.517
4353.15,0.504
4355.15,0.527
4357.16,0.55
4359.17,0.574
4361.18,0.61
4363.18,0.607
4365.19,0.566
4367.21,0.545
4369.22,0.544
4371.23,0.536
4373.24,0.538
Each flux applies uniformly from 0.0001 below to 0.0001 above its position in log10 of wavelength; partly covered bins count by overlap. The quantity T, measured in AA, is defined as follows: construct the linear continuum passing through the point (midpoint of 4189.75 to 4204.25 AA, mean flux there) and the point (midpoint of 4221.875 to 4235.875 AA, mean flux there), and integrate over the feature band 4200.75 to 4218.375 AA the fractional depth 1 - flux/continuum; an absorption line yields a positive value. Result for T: -1.1 AA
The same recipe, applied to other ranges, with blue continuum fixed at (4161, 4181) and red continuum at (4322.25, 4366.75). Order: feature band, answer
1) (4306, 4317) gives 1.5 AA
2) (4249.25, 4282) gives 0.5 AA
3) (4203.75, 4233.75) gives -0.5 AA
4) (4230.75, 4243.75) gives -0.3 AA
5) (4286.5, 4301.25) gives 2.6 AA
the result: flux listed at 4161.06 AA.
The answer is 0.514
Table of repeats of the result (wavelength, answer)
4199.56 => 0.492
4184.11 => 0.478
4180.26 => 0.477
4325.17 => 0.463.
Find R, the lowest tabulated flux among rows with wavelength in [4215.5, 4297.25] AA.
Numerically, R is 0.417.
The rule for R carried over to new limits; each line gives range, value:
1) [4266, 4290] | 0.451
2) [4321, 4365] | 0.463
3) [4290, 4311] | 0.38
